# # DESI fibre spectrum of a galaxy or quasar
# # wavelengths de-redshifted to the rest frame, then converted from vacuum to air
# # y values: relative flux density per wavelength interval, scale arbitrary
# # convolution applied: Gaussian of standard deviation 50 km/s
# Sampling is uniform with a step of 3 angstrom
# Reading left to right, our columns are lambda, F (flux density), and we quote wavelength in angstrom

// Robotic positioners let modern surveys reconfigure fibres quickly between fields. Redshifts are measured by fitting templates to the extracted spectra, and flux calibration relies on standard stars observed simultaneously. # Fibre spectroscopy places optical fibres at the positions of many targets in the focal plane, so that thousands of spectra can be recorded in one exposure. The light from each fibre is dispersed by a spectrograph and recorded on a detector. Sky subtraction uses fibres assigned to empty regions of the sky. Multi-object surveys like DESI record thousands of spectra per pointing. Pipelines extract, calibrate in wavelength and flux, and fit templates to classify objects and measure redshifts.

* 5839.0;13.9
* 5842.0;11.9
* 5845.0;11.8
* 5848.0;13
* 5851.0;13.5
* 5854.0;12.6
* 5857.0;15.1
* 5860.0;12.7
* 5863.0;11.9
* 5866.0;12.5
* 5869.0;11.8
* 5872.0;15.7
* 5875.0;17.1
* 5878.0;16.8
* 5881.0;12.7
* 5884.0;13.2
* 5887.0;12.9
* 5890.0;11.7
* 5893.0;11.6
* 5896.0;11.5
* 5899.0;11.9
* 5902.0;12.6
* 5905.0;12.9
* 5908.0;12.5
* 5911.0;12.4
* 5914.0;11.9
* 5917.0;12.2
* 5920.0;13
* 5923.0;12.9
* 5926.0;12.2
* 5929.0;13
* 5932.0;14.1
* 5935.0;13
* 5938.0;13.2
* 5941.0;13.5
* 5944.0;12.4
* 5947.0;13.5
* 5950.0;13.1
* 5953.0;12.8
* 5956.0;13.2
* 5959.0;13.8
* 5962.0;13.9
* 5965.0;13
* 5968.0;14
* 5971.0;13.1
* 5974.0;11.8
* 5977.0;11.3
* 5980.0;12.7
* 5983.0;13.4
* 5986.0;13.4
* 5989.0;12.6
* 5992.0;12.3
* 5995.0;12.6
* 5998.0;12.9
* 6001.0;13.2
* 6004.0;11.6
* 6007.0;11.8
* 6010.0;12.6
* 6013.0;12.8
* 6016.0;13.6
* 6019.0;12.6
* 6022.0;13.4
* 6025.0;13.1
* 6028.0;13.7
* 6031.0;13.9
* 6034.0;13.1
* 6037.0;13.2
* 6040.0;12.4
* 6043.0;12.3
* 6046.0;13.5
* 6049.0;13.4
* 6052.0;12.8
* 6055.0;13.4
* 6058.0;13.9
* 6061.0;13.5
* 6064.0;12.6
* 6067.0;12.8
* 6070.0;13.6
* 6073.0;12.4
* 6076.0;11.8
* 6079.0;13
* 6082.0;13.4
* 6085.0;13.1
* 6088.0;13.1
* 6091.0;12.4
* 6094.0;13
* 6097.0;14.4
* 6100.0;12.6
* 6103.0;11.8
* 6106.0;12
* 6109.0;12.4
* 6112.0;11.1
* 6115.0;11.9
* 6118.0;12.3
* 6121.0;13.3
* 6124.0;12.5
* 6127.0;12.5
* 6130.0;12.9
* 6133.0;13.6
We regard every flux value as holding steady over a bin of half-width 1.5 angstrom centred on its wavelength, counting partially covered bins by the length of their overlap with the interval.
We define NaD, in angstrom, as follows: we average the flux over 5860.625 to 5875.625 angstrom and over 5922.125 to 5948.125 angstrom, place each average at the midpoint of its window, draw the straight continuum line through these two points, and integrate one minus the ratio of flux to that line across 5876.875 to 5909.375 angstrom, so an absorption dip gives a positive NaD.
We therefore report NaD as 1.6 angstrom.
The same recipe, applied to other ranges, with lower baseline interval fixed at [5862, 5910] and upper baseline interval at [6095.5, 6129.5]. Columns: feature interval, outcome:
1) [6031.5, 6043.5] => -0.21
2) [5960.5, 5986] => -0.17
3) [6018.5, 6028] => -0.36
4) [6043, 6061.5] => -1.03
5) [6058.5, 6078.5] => -0.44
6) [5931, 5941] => -0.36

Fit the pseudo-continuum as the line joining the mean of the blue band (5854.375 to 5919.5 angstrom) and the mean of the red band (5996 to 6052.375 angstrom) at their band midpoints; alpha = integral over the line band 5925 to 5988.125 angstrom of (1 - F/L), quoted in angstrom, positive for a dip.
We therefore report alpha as -0.43 angstrom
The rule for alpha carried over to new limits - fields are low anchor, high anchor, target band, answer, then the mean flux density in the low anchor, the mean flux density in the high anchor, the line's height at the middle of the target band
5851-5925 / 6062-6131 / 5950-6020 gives 0.1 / 13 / 12.7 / 12.8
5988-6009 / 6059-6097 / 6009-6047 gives -1.4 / 12.4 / 13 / 12.6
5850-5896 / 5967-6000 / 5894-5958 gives 1.5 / 13.4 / 12.7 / 13.1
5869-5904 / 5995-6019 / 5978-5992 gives -0.1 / 13.3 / 12.6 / 12.8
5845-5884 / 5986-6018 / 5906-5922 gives 1.1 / 13.7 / 12.6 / 13.3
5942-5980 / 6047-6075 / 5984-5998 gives 0.3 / 13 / 13.1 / 13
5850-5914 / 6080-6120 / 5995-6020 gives 0.3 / 13.1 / 12.6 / 12.8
